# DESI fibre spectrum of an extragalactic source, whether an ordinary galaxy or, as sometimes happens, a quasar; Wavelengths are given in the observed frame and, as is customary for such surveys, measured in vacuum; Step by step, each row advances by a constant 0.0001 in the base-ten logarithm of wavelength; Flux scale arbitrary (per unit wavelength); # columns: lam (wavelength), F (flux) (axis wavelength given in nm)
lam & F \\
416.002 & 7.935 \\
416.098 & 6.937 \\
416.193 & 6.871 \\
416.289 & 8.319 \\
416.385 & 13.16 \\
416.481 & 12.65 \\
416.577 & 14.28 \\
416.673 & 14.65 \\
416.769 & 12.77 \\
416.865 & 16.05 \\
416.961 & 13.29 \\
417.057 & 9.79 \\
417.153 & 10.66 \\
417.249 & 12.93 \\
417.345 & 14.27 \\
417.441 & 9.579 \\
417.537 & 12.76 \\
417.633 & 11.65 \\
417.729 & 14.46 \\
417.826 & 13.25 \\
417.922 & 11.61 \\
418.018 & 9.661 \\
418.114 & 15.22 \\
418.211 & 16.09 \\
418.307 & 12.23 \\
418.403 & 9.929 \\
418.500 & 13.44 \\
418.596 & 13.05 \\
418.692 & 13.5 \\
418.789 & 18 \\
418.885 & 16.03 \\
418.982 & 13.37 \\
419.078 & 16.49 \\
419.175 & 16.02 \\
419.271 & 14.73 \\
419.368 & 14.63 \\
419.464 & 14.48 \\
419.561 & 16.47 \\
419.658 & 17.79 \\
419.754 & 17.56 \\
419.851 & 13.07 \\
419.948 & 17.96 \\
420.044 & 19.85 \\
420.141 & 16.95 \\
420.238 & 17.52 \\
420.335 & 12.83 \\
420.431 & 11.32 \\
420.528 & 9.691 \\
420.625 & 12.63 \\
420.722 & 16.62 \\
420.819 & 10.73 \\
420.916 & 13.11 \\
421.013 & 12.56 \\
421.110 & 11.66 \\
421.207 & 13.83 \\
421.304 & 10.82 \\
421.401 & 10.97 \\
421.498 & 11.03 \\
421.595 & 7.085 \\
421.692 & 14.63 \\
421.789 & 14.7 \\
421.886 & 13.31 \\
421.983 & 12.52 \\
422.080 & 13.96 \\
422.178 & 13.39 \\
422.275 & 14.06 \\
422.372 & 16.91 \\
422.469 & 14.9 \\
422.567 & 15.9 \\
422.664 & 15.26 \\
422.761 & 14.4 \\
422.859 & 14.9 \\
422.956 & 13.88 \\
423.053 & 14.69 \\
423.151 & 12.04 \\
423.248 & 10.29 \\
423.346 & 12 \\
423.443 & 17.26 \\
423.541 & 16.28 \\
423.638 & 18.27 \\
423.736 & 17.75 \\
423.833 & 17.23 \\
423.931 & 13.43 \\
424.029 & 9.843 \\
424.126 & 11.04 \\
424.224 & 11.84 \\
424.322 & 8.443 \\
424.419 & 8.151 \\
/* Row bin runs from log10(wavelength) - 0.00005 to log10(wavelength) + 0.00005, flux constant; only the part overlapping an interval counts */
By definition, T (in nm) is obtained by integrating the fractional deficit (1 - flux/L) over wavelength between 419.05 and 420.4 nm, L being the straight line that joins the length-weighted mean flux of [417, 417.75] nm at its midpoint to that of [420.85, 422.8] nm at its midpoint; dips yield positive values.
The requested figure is -0.372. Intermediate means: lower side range 12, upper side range 13.2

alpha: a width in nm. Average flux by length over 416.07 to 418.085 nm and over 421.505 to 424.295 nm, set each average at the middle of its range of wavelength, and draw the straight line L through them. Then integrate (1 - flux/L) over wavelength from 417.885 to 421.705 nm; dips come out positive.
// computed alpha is -0.31 nm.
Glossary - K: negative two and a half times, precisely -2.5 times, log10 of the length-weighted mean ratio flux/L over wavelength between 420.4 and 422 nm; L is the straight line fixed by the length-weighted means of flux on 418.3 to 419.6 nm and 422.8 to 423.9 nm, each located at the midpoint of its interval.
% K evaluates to 0.21 mag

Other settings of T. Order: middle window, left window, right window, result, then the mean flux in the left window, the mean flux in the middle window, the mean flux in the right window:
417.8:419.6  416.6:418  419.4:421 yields -0.05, 12.7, 14.1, 14.9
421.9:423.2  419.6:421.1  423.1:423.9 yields 0.05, 14.6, 14.3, 15.1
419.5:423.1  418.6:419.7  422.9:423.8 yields 0.26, 15.5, 14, 14.8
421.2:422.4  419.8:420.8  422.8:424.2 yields 0.14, 14.7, 12.8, 14.2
